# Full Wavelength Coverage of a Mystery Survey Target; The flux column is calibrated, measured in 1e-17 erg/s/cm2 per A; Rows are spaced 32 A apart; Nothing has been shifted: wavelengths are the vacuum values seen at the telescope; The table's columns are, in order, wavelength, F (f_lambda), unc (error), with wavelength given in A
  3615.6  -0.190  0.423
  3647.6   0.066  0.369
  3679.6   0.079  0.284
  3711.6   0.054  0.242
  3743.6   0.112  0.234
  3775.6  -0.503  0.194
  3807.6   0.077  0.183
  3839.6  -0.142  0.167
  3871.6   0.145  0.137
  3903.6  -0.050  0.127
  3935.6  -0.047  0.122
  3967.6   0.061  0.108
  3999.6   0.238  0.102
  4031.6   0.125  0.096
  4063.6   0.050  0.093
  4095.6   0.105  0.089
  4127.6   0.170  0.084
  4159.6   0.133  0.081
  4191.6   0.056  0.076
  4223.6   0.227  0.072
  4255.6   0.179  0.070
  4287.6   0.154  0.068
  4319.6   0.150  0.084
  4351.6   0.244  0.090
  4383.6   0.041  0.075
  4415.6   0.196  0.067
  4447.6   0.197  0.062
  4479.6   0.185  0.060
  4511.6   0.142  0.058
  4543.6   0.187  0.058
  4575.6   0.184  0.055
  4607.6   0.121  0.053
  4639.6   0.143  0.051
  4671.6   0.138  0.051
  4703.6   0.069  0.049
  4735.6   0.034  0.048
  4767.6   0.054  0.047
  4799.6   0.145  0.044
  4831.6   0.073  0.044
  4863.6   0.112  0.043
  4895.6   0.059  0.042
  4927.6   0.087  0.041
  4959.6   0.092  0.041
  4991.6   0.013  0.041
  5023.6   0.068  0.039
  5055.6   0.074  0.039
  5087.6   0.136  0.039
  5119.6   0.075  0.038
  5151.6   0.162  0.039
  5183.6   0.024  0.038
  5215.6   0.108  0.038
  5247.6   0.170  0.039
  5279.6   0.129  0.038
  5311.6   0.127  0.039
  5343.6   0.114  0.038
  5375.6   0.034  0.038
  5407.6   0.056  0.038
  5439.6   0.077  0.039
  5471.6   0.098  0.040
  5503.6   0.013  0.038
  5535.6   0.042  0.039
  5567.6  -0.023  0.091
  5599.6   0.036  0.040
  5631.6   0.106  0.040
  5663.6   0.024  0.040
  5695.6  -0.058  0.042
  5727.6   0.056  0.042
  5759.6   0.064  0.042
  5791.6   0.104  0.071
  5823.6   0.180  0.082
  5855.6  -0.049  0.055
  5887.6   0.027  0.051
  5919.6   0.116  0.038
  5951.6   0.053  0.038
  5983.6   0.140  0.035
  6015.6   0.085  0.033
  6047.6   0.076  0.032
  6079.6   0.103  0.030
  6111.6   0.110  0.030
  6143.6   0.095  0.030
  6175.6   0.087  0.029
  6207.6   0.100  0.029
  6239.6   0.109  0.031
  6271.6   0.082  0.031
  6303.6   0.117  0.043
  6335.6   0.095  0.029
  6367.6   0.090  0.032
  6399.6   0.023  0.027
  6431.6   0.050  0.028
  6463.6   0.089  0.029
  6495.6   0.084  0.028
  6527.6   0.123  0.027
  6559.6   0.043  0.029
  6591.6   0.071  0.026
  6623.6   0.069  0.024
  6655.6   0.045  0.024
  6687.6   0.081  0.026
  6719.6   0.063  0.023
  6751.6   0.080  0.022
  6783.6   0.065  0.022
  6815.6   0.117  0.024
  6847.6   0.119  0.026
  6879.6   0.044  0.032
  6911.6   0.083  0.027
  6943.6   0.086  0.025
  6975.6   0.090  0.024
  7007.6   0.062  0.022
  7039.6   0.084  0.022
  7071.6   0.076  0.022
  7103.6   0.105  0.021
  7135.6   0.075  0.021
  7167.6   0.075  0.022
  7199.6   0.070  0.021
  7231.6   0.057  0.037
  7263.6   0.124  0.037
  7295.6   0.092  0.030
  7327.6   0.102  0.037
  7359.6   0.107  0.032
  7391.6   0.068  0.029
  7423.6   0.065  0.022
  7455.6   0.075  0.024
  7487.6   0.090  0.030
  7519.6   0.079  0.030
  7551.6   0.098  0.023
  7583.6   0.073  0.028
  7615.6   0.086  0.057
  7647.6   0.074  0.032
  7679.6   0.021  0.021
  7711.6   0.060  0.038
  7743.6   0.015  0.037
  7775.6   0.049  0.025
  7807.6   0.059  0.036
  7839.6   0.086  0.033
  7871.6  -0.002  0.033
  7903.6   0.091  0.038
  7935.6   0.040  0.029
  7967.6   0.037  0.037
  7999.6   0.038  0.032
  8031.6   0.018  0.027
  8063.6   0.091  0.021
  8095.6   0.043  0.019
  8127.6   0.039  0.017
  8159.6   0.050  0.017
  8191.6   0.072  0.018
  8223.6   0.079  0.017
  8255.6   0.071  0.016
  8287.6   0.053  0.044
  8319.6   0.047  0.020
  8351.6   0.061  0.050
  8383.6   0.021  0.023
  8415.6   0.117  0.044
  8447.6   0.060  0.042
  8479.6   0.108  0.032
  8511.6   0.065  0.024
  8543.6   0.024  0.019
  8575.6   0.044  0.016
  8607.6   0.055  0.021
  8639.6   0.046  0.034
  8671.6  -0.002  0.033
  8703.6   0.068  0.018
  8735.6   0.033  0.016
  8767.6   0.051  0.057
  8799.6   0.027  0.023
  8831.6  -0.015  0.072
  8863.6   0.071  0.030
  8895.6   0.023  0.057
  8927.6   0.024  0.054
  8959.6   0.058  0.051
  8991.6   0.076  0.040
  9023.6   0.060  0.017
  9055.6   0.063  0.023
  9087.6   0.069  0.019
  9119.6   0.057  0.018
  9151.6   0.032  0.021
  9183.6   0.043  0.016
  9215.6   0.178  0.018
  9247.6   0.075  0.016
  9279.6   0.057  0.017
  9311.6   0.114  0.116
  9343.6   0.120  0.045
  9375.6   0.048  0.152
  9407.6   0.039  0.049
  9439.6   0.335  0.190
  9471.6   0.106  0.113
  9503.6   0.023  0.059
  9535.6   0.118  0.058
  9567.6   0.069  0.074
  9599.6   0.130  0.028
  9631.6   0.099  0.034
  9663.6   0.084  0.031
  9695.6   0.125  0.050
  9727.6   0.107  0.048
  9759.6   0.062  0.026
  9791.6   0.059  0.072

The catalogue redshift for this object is 1.469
